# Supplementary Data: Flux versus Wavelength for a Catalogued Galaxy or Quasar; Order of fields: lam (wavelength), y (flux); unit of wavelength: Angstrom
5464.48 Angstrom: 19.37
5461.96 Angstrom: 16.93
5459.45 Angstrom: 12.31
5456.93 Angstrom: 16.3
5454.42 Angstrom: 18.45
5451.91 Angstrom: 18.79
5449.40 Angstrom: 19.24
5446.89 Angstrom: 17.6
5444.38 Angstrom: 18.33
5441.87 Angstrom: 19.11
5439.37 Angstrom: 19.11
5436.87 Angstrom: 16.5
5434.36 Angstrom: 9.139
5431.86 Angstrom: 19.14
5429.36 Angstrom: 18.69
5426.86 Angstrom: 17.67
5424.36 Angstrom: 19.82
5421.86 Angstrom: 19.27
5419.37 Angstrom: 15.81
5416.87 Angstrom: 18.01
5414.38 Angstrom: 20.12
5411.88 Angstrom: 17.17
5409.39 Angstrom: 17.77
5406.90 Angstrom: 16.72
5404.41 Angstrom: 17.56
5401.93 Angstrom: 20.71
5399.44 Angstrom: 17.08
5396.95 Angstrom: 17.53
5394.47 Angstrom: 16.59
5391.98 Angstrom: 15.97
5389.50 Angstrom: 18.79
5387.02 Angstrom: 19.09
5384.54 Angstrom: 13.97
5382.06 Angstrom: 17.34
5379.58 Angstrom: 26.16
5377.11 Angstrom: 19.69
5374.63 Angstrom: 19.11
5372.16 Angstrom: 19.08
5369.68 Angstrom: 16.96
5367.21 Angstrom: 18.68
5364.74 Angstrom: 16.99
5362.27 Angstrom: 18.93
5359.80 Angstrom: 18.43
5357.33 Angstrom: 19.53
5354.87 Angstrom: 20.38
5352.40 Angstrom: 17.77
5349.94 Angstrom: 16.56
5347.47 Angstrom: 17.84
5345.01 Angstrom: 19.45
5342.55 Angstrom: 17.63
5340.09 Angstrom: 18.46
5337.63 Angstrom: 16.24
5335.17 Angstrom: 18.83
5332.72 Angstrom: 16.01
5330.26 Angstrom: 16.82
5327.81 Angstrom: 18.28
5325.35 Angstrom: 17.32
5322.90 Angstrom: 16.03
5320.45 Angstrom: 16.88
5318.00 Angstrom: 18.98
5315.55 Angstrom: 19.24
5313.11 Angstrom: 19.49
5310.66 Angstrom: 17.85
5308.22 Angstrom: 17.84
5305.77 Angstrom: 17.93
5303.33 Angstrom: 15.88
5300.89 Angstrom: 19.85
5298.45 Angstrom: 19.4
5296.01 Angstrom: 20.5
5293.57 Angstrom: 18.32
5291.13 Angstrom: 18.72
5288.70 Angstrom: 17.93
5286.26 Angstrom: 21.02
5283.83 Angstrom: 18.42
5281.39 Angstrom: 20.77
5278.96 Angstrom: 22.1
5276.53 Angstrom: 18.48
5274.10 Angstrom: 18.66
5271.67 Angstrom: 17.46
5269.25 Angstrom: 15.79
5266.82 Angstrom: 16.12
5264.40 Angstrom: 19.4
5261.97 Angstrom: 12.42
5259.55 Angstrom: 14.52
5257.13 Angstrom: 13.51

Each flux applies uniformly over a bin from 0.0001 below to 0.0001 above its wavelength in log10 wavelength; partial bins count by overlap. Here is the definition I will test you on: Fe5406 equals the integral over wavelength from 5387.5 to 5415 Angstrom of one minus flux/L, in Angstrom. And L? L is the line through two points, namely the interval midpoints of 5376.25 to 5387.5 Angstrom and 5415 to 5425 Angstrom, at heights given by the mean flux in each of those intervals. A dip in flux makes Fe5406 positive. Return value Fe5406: 1.4 Angstrom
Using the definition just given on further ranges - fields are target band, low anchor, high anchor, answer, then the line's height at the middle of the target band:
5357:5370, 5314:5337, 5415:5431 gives -0.3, 17.9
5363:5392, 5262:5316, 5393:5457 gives -0.9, 18.1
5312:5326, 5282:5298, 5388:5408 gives 0.6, 18.8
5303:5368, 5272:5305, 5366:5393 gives 3.2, 18.9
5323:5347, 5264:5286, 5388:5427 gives 1.0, 18.3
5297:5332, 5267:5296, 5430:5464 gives 1.0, 18.5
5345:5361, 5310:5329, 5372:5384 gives 0.6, 19.2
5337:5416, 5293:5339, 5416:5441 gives -2.9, 17.6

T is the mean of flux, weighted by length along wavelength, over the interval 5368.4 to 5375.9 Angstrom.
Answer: 18.4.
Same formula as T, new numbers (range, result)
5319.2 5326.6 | 16.7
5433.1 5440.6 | 14.9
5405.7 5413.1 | 17.2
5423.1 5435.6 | 16.9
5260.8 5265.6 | 15.9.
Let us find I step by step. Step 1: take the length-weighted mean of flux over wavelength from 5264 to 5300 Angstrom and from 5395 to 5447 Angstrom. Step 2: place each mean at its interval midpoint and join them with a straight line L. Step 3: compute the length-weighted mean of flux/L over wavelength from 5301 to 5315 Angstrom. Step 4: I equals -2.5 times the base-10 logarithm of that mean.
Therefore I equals 0.04 mag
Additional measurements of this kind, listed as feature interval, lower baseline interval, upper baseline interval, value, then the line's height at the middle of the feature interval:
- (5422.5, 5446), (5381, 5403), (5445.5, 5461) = -0.02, 17.2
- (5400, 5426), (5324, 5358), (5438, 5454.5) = 0.01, 18.4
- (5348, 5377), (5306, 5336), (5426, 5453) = -0.04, 17.7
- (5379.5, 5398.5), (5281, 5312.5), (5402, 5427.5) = 0.04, 18.3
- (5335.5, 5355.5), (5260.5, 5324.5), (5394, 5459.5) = 0.00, 18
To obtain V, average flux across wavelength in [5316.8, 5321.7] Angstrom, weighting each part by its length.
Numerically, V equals 17.9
